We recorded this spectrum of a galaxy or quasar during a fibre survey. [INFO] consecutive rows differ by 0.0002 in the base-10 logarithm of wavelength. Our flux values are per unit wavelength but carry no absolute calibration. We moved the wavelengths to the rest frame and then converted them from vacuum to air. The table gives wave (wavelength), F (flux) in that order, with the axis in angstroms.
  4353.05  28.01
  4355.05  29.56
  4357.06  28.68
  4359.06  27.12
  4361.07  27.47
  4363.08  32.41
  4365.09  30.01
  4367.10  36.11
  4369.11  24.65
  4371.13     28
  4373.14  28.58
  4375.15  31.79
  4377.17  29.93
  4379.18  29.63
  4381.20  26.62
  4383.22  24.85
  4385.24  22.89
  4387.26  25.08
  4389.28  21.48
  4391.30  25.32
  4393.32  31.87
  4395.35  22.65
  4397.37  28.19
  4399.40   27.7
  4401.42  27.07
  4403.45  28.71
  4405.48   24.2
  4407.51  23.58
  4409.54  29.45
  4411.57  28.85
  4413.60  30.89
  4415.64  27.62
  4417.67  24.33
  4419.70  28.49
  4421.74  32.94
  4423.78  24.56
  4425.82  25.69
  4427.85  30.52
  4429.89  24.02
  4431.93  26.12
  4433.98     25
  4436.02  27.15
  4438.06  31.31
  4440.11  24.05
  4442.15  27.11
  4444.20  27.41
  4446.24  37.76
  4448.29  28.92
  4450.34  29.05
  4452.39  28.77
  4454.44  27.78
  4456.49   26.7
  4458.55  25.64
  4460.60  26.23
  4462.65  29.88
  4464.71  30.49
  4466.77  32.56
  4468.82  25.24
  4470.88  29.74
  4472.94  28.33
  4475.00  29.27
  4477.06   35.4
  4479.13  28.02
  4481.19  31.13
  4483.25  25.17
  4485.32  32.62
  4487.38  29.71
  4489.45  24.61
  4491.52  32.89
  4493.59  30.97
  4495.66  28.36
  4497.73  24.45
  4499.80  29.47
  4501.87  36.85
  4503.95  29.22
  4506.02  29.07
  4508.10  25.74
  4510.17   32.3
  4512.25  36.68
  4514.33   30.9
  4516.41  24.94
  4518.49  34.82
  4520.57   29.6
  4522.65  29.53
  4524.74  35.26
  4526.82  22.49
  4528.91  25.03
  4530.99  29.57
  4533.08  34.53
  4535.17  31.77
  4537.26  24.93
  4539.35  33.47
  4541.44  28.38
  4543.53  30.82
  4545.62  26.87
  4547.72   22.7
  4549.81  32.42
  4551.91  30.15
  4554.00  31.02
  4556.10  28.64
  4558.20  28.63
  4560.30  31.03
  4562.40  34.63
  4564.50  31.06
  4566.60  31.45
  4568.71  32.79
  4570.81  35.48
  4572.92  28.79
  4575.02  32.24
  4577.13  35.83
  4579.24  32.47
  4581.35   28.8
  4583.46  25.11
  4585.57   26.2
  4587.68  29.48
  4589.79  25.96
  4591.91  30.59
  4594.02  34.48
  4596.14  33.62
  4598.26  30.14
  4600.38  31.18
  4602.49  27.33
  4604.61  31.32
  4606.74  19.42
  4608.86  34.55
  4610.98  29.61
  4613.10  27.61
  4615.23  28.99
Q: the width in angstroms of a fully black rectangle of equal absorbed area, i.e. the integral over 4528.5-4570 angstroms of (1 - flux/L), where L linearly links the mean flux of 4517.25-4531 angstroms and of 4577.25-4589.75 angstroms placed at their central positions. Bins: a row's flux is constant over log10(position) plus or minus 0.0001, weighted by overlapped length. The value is -1.38 angstroms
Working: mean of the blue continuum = 29.4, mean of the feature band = 30.1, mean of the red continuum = 28.8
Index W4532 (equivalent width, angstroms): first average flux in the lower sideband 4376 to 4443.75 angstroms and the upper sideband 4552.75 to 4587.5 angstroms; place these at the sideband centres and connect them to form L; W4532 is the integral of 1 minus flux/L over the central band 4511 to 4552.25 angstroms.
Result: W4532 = 0.2 angstroms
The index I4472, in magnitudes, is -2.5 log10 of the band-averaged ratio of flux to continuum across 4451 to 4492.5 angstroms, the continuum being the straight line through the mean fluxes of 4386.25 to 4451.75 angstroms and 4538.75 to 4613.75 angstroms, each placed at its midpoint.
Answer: -0.03 mag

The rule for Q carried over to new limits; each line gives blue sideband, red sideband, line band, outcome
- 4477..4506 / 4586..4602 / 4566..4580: -1.1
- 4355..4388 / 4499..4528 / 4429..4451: 1.1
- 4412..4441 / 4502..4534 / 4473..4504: -0.6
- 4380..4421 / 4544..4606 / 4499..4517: -1.2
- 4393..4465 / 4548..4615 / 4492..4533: -1.1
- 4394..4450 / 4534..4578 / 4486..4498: 0.1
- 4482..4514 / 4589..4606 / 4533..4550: 0.6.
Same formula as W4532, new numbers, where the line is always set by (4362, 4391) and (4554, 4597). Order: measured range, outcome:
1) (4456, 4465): 0.5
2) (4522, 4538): 0.5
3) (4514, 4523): 0.0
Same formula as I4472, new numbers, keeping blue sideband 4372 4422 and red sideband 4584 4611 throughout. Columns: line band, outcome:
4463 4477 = -0.06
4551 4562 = -0.04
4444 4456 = -0.08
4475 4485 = -0.07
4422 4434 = 0.04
